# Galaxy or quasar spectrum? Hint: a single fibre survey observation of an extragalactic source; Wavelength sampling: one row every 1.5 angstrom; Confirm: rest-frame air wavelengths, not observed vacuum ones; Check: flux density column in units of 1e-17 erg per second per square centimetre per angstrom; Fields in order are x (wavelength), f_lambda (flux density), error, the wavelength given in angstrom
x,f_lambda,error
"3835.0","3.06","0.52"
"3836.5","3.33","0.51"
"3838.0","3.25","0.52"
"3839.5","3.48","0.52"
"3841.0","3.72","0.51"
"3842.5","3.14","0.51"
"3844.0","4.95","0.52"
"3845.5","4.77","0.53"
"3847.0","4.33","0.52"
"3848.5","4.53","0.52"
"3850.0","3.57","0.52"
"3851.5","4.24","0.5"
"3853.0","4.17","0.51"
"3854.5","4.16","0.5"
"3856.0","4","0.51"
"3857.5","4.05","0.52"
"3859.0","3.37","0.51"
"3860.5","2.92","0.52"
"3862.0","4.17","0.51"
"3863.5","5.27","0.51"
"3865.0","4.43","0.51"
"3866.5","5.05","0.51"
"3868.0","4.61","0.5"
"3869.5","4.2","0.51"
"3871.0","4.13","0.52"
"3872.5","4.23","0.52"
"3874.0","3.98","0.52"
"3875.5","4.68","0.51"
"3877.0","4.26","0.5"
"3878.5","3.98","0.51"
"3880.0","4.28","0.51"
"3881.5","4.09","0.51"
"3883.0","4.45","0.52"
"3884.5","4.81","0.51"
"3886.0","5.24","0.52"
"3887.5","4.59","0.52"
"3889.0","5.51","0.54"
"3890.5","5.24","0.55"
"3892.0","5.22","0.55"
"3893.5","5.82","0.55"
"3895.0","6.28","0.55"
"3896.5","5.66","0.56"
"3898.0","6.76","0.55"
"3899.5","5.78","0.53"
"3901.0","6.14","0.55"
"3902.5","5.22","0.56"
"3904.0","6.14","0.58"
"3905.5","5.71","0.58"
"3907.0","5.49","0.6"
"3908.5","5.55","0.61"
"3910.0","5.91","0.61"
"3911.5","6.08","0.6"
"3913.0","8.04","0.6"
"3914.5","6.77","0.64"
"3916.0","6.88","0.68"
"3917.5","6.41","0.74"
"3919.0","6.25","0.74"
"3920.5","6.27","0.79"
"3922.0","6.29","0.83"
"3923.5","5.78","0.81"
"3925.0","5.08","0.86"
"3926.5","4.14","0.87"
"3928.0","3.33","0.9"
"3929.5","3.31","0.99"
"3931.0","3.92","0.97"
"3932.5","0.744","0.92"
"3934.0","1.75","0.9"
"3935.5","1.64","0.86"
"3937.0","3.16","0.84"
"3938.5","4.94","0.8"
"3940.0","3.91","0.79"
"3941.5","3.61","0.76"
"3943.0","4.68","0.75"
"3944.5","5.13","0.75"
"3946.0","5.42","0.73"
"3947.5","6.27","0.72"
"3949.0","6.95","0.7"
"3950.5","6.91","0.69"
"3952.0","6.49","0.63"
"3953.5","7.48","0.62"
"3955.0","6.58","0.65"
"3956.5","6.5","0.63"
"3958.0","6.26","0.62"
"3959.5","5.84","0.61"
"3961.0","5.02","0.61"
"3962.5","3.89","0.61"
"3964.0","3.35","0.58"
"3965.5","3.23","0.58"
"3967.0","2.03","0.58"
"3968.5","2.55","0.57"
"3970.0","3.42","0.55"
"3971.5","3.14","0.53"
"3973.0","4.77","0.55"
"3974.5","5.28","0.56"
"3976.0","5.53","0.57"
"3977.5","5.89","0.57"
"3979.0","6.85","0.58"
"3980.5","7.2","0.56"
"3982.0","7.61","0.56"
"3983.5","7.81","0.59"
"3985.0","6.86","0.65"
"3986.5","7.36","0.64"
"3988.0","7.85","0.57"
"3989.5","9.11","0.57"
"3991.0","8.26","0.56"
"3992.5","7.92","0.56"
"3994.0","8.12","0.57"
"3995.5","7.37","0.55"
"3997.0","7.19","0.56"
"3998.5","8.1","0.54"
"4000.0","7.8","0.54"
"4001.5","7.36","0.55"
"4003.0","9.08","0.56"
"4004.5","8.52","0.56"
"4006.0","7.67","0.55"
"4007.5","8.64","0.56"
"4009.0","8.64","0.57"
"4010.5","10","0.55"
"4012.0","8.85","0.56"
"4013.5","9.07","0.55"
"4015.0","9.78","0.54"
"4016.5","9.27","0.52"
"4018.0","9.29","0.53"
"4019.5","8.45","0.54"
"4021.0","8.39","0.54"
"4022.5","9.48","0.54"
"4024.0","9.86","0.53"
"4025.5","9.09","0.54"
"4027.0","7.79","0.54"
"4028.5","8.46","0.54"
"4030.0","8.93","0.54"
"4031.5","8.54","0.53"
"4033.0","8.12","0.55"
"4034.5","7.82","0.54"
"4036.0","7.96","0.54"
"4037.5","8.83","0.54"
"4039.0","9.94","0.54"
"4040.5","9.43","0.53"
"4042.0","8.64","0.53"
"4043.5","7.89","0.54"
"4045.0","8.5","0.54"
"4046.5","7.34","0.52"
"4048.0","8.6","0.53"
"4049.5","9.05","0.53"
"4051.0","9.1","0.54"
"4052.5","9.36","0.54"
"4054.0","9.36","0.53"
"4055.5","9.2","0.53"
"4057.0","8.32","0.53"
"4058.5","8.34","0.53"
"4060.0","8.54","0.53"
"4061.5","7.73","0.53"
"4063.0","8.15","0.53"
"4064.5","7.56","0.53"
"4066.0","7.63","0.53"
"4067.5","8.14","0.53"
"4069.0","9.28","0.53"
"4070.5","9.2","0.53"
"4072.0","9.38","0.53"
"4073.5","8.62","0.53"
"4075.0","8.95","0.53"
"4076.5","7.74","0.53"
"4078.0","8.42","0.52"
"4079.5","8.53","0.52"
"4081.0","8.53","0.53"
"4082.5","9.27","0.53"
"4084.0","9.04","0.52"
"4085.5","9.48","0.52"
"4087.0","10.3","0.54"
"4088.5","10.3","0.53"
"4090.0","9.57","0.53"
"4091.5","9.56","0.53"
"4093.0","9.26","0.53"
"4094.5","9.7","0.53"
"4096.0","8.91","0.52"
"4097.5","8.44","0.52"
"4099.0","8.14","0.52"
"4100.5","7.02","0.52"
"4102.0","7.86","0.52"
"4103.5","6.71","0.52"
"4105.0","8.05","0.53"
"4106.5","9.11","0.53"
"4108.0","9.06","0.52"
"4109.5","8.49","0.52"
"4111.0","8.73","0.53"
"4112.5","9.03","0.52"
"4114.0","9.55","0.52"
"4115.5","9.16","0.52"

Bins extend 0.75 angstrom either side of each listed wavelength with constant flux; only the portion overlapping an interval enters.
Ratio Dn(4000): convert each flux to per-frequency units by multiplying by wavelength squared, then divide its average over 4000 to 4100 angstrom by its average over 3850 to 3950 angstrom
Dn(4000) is 1.9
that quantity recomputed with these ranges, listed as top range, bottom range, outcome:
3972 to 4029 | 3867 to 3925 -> 1.55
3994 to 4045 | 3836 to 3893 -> 2.17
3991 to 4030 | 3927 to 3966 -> 1.91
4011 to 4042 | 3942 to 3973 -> 1.82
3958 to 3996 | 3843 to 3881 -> 1.46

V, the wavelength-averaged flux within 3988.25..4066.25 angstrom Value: 8.55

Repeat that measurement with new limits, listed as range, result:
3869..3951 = 5.03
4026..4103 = 8.68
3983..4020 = 8.34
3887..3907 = 5.7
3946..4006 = 6.36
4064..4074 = 8.57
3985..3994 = 8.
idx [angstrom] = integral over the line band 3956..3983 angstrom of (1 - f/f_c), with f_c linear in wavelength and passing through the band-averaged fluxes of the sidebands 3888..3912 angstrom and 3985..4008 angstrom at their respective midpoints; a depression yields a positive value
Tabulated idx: 9.0 angstrom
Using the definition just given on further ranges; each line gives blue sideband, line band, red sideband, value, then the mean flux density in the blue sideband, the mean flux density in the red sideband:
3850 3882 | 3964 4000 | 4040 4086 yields 3.4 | 4.19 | 8.61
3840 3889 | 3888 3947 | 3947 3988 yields -2.4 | 4.28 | 5.63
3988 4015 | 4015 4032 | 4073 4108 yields -0.9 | 8.36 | 8.77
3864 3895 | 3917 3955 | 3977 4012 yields 8.8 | 4.68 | 7.91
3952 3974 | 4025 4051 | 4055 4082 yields -4.2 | 4.65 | 8.46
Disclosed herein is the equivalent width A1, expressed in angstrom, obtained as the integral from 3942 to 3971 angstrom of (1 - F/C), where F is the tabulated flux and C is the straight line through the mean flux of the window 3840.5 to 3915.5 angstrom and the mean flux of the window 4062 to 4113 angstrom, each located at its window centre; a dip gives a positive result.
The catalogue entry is 5.3 angstrom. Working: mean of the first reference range 4.88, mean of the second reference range 8.7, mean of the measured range 5.13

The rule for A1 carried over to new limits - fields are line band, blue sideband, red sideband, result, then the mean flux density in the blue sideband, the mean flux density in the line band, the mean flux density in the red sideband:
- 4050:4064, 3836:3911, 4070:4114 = -0.89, 4.67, 8.66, 8.82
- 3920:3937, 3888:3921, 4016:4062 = 7.08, 6.04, 3.78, 8.7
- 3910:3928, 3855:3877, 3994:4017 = -0.75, 4.22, 6.05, 8.47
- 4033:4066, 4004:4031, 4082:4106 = 1.32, 8.9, 8.52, 8.85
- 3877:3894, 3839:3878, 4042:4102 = -0.15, 4.17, 4.8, 8.72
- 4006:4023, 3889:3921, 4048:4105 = -2.76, 6.06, 9.01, 8.71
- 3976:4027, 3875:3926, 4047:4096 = -4.50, 5.6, 8.22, 8.87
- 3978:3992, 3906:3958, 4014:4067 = -1.45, 5.24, 7.63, 8.65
